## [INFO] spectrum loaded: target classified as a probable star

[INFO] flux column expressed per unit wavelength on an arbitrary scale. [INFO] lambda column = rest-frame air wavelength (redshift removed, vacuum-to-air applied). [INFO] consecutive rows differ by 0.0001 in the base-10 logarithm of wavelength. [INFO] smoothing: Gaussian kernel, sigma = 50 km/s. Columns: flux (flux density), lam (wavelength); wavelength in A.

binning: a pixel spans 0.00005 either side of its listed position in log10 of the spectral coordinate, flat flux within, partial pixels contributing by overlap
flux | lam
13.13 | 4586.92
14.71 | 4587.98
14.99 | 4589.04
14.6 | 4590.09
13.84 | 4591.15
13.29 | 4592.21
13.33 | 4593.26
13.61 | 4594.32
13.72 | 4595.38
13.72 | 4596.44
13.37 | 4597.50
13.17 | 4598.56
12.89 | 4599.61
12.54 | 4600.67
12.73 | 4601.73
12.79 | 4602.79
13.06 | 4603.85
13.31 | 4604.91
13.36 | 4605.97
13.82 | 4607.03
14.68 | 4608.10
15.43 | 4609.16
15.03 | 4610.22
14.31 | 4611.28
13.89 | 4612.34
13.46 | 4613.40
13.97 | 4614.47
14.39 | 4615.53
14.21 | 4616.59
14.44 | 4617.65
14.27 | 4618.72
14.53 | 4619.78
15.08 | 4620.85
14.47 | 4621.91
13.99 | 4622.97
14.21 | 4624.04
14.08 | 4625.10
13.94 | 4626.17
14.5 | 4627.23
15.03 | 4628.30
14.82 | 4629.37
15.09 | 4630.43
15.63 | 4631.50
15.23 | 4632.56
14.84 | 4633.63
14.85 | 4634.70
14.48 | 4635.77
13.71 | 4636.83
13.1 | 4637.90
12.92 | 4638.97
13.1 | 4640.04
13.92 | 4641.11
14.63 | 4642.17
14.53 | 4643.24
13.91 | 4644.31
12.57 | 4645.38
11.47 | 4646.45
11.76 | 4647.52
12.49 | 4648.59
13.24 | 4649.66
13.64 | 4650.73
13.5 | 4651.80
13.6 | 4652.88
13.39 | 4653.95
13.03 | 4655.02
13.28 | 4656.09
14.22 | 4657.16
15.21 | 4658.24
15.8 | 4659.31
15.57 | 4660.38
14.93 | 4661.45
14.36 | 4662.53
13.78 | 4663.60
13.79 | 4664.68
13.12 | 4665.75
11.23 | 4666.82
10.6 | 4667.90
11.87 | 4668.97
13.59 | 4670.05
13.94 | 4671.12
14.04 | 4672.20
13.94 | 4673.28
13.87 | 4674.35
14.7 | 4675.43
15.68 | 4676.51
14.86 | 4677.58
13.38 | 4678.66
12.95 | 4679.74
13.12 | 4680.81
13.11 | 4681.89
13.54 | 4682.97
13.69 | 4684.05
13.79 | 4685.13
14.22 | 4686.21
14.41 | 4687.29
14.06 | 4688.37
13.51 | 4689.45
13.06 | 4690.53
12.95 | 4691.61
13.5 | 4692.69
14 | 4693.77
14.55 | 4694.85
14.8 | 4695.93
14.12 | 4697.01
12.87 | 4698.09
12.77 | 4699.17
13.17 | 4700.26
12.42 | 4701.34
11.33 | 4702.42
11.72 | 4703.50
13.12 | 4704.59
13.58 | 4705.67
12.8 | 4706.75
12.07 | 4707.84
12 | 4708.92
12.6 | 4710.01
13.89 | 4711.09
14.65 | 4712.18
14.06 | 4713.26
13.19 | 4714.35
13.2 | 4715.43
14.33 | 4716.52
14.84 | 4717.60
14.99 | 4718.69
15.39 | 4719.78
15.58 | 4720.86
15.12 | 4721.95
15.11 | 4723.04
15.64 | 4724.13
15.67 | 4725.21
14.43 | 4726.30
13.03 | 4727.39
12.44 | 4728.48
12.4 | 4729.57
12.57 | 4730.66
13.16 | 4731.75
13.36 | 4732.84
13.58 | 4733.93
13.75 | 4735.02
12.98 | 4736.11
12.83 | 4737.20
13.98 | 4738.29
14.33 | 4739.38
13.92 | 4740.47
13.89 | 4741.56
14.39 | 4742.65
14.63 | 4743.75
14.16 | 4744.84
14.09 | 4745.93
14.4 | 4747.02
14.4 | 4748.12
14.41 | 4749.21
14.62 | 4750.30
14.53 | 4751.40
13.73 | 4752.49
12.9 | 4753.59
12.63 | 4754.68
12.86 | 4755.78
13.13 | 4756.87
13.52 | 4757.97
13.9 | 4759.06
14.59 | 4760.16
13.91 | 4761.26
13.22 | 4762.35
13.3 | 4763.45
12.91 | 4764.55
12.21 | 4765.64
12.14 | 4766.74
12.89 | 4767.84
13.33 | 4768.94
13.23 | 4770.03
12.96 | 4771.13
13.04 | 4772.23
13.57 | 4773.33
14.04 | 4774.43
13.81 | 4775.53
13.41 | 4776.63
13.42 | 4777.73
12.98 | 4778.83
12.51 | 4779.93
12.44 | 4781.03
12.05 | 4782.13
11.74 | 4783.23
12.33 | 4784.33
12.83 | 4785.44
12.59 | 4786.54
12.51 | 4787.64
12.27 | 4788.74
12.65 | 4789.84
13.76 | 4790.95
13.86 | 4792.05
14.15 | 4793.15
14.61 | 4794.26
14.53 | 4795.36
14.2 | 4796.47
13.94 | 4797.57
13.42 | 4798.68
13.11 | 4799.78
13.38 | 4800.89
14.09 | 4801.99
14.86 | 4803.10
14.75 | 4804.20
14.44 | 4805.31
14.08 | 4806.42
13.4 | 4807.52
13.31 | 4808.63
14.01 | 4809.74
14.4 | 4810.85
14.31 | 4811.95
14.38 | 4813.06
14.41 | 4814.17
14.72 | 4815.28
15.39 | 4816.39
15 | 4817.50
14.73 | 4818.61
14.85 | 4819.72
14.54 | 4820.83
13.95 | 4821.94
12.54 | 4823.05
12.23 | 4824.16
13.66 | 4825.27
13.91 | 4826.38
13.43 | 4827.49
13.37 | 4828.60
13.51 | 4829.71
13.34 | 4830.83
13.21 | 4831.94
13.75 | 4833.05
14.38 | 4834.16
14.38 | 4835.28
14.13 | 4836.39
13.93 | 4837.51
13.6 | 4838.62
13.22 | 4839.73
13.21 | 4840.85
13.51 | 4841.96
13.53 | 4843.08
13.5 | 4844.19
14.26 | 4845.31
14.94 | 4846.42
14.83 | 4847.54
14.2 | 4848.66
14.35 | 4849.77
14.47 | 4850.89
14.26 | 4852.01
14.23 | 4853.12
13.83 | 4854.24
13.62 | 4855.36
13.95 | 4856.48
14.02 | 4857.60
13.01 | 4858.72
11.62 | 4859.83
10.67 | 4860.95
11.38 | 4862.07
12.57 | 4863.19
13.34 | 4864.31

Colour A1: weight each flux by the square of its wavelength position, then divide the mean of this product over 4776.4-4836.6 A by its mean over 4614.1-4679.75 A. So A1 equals 1.05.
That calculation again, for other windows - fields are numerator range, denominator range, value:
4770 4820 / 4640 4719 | 1.06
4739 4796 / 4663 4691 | 1.03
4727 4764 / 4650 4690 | 1.02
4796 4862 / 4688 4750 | 1.06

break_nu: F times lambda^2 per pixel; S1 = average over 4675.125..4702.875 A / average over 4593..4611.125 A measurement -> 1.04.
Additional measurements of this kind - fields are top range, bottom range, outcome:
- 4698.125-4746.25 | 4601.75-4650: 1.02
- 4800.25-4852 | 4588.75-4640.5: 1.09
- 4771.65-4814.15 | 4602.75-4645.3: 1.02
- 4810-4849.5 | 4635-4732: 1.09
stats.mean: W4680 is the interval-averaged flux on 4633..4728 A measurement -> 13.7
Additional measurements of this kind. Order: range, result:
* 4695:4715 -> 13.1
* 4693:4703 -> 13.3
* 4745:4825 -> 13.6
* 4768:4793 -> 13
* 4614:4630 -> 14.4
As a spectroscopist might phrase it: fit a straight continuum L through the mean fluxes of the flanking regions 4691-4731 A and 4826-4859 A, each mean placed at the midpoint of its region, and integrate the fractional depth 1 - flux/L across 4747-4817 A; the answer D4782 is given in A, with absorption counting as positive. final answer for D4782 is 1.1 A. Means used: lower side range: 13.7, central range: 13.5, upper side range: 13.9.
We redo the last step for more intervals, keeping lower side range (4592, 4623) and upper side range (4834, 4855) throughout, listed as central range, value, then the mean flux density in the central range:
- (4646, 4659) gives 0.54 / 13.3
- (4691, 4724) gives 0.63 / 13.6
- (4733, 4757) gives 0.20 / 13.8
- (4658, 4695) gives 0.32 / 13.8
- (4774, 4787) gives 1.06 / 12.8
